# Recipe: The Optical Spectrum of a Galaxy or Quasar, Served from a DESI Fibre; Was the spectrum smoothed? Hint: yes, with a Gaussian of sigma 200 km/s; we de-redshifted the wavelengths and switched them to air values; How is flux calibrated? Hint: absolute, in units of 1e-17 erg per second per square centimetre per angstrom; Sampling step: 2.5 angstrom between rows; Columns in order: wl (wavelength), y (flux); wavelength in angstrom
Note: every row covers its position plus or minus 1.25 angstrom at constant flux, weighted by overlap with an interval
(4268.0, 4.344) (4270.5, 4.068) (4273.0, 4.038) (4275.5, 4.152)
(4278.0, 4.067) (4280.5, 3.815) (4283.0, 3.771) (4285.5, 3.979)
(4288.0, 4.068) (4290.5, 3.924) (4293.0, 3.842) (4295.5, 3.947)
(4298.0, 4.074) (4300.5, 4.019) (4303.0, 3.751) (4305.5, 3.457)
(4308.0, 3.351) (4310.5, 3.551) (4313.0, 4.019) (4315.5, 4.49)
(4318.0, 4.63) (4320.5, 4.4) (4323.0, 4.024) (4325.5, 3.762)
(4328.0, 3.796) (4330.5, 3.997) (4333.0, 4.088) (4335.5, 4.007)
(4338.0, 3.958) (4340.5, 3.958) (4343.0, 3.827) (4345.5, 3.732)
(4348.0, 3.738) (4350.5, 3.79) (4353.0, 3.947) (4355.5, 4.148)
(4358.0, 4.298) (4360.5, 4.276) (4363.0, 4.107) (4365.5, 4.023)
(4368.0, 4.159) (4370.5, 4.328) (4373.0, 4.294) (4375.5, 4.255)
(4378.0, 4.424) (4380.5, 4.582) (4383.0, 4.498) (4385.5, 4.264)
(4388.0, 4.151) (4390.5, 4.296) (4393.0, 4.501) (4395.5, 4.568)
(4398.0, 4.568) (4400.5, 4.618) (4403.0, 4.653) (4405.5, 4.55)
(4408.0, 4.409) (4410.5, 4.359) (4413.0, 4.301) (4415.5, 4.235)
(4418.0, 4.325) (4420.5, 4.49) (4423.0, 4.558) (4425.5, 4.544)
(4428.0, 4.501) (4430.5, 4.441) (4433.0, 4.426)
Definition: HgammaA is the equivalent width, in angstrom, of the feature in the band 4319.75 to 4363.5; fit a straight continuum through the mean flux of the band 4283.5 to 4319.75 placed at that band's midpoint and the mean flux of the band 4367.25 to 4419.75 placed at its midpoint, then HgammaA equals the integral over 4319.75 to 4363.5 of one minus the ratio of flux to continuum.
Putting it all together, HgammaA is 1.6 angstrom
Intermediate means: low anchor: 3.94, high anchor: 4.4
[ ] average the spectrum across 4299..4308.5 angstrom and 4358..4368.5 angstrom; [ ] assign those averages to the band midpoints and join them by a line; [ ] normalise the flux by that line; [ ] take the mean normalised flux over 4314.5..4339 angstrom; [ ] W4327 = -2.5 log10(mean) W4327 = -0.07 mag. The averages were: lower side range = 3.68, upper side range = 4.16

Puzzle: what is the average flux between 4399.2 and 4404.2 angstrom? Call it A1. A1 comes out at 4.63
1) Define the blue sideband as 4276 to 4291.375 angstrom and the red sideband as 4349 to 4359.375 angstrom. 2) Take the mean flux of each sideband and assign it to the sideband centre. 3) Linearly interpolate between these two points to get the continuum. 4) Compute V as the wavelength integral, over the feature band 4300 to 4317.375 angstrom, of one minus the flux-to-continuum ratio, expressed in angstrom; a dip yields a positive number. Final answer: 0.7 angstrom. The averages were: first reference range 3.95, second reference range 4.04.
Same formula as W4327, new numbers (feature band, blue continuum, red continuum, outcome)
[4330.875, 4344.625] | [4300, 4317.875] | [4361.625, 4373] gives 0.012 mag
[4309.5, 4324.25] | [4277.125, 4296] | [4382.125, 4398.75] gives -0.035 mag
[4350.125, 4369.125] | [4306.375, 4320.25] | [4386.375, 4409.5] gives 0.042 mag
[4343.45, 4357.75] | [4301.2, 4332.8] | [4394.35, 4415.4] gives 0.068 mag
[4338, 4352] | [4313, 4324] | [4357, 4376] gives 0.121 mag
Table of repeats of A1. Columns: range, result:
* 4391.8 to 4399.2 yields 4.55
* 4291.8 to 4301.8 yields 3.97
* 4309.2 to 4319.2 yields 4.17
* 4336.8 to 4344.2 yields 3.91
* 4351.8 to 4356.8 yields 4.05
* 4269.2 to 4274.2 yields 4.06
